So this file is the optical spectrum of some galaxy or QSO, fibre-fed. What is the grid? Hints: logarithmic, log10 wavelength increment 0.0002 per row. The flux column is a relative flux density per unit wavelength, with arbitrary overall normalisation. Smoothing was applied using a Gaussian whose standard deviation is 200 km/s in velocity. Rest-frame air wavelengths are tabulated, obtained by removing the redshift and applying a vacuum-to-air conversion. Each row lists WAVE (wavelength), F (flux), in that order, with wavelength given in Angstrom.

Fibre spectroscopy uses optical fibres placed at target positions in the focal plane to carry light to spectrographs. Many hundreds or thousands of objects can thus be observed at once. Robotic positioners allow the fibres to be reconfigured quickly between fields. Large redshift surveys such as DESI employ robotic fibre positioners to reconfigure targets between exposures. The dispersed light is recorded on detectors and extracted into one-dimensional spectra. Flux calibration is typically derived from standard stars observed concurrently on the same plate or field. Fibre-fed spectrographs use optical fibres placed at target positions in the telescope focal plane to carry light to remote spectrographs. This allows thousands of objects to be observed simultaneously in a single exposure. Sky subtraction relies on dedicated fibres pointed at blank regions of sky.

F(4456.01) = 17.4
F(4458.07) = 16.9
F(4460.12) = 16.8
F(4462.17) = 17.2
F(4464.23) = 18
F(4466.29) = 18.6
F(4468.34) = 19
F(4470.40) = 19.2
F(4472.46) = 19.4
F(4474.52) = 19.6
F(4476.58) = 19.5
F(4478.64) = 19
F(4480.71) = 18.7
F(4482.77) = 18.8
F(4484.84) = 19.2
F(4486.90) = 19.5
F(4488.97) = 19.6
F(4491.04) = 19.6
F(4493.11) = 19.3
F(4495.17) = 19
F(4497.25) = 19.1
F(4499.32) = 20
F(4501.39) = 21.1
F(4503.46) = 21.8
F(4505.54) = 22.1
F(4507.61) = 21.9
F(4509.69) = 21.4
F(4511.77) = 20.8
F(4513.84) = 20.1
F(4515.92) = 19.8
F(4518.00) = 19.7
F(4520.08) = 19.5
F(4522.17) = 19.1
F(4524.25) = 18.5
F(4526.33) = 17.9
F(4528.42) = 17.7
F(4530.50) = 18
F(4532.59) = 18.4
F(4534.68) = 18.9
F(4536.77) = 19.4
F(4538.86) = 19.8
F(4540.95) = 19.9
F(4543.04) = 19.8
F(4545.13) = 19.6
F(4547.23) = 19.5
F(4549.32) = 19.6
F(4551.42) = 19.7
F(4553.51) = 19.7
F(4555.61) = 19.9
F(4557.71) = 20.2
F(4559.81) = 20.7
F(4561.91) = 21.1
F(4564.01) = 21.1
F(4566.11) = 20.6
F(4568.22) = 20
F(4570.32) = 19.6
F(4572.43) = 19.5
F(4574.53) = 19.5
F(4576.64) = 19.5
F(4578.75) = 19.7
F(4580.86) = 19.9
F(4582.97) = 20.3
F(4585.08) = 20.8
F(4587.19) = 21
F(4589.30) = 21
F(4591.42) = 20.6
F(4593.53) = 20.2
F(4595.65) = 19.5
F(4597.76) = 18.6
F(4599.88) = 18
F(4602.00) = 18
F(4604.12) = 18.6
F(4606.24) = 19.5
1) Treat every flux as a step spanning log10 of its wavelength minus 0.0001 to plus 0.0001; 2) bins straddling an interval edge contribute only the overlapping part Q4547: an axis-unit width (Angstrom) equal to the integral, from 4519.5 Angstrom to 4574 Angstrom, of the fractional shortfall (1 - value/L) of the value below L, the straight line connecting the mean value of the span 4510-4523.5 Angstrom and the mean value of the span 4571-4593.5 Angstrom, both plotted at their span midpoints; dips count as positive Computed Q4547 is 1.3 Angstrom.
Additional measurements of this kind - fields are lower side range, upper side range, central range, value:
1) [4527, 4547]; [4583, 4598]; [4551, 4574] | -0.6 Angstrom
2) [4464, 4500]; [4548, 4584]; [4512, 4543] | 0.8 Angstrom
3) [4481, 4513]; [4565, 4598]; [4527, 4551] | 1.2 Angstrom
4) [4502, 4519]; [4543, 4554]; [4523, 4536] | 1.3 Angstrom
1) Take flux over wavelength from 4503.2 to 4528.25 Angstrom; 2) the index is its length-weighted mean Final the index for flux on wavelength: 20.1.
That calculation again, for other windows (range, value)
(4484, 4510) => 20.3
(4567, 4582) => 19.7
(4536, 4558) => 19.7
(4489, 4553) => 19.7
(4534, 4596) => 20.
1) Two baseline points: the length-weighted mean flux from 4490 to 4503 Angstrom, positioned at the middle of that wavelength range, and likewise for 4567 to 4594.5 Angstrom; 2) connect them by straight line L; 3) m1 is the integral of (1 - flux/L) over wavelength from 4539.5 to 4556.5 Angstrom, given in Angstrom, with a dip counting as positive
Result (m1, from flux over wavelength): 0.2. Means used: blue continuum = 19.8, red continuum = 20.1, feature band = 19.7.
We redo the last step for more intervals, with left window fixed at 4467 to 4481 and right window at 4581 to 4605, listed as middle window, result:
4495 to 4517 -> -1.5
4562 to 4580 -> -0.4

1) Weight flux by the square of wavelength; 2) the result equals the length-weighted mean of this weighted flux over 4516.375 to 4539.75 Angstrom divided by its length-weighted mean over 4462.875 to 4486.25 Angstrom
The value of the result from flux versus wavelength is 1.0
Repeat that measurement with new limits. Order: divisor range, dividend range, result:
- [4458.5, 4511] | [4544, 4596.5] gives 1.07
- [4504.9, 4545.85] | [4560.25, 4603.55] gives 1.04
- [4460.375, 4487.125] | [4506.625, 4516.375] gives 1.13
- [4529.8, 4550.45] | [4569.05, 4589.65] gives 1.06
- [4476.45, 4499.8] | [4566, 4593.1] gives 1.09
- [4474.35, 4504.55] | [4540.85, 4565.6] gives 1.05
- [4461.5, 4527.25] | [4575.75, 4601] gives 1.06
